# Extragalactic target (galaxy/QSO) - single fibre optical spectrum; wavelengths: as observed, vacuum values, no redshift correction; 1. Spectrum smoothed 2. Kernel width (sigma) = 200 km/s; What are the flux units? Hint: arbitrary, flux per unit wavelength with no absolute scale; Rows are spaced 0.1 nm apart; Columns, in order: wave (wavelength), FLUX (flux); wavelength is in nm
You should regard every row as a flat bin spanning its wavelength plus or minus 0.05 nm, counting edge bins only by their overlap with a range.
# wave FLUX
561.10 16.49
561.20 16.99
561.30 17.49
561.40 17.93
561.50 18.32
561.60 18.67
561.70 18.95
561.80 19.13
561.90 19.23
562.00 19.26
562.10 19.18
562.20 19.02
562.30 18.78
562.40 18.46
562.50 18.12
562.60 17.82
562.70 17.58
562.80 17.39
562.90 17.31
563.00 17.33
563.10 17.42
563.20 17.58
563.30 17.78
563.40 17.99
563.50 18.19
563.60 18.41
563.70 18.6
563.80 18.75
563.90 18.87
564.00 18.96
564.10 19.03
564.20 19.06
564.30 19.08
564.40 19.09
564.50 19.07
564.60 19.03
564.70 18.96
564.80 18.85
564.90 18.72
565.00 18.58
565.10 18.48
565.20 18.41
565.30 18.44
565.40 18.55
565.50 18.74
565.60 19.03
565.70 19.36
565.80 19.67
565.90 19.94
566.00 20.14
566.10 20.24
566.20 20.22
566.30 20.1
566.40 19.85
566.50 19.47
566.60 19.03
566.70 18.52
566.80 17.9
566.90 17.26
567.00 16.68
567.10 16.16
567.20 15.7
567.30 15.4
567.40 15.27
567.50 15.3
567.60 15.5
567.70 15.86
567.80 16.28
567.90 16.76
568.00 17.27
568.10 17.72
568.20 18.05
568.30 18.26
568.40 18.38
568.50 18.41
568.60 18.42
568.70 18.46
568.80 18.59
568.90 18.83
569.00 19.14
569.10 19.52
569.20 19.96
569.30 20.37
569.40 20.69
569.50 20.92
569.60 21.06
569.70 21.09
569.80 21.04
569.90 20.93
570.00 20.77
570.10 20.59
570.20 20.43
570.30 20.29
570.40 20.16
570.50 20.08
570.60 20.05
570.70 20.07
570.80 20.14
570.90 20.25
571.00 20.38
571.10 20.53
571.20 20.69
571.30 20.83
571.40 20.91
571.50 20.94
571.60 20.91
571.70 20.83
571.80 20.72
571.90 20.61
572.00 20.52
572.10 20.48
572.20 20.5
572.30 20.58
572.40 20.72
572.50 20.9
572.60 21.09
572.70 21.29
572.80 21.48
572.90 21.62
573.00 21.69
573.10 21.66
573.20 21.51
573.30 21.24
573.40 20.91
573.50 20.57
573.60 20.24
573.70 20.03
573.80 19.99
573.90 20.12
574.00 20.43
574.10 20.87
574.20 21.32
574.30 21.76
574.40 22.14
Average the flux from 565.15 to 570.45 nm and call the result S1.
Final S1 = 18.7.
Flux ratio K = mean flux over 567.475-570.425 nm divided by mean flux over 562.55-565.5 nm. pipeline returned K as 1.0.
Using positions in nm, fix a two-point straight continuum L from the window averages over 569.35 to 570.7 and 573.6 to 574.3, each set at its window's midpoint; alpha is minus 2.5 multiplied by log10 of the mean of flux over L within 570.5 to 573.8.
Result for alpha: -0.01 mag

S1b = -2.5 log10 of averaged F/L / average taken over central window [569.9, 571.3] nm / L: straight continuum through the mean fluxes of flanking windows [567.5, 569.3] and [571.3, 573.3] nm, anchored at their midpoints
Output -0.04 mag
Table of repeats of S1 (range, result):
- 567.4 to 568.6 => 17.1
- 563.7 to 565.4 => 18.8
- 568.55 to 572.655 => 20.3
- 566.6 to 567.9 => 16.4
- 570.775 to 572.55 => 20.6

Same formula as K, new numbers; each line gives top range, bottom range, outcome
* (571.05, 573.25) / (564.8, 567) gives 1.10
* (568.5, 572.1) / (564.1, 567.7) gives 1.10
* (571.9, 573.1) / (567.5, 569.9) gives 1.12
